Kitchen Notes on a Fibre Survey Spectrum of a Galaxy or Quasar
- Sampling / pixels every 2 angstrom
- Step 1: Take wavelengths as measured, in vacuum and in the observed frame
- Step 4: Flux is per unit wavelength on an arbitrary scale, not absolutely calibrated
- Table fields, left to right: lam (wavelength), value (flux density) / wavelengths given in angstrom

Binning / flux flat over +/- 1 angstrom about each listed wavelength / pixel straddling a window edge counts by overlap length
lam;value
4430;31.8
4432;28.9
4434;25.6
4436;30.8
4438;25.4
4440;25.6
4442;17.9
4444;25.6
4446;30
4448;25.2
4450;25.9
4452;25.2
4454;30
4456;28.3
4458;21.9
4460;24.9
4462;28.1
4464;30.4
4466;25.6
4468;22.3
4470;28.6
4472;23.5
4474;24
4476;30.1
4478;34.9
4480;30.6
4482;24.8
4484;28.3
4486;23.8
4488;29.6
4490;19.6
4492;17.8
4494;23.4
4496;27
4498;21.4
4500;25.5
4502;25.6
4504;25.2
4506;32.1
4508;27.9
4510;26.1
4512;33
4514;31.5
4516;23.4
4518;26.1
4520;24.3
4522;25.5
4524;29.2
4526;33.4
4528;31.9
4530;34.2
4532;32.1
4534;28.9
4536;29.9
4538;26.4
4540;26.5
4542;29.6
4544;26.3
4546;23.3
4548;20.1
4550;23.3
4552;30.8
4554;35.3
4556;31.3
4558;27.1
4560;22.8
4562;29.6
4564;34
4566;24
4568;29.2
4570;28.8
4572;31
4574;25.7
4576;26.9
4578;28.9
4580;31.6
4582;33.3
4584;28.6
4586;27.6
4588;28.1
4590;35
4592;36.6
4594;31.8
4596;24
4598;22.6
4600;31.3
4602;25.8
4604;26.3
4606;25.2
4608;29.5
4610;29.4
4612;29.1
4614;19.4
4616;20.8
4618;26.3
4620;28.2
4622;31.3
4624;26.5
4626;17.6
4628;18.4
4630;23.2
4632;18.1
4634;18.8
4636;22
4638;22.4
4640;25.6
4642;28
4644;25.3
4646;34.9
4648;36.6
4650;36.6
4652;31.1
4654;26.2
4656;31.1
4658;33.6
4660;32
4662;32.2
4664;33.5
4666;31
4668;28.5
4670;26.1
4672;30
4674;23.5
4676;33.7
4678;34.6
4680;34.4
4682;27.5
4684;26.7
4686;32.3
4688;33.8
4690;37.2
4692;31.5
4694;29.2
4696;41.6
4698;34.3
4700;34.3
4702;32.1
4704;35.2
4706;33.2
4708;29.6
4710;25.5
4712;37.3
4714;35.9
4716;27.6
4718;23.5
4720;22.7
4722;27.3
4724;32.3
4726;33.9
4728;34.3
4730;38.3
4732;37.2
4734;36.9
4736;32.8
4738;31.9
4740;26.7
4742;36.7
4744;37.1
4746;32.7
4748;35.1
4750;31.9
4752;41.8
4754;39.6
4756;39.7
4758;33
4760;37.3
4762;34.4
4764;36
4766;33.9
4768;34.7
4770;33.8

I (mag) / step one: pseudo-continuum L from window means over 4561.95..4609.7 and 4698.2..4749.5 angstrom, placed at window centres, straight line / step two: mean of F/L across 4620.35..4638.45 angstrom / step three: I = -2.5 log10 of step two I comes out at 0.33 mag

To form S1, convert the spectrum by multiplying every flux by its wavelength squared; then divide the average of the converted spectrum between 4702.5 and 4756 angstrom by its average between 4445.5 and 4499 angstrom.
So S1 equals 1.4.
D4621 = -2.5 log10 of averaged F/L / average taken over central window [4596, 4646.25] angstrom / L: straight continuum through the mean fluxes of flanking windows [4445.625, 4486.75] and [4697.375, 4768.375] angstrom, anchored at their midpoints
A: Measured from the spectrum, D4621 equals 0.230 mag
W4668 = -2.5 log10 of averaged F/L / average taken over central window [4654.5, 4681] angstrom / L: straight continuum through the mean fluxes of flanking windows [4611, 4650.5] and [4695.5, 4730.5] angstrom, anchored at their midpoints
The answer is -0.10 mag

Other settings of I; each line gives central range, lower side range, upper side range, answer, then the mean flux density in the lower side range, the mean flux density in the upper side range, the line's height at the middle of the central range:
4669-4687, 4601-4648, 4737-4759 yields -0.01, 25.1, 35.1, 29.4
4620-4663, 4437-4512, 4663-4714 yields 0.13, 26.1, 31.9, 30.7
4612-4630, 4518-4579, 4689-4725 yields 0.24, 28.3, 31.7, 29.9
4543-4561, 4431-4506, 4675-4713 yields 0.07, 26.1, 32.8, 28.6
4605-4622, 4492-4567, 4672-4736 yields 0.14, 27.7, 32.1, 29.8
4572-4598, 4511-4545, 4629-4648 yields -0.11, 29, 24.9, 26.9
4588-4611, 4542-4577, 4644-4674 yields 0.01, 27.7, 31.2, 29.1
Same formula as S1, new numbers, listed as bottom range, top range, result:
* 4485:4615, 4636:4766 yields 1.24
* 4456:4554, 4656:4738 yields 1.28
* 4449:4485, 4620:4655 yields 1.04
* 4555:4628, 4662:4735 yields 1.20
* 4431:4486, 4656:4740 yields 1.32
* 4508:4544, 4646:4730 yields 1.18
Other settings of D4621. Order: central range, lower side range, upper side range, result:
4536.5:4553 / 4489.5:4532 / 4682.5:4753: 0.08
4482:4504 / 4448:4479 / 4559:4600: 0.13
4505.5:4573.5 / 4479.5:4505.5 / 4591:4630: -0.12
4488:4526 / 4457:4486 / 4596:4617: 0.02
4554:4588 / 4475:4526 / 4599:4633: -0.13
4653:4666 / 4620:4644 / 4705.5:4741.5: -0.22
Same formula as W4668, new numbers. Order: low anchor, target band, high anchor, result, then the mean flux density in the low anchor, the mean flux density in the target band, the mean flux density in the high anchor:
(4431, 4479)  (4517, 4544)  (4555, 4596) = -0.02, 26.6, 29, 29.5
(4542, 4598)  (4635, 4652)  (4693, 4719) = 0.06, 28.6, 29.1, 32.3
